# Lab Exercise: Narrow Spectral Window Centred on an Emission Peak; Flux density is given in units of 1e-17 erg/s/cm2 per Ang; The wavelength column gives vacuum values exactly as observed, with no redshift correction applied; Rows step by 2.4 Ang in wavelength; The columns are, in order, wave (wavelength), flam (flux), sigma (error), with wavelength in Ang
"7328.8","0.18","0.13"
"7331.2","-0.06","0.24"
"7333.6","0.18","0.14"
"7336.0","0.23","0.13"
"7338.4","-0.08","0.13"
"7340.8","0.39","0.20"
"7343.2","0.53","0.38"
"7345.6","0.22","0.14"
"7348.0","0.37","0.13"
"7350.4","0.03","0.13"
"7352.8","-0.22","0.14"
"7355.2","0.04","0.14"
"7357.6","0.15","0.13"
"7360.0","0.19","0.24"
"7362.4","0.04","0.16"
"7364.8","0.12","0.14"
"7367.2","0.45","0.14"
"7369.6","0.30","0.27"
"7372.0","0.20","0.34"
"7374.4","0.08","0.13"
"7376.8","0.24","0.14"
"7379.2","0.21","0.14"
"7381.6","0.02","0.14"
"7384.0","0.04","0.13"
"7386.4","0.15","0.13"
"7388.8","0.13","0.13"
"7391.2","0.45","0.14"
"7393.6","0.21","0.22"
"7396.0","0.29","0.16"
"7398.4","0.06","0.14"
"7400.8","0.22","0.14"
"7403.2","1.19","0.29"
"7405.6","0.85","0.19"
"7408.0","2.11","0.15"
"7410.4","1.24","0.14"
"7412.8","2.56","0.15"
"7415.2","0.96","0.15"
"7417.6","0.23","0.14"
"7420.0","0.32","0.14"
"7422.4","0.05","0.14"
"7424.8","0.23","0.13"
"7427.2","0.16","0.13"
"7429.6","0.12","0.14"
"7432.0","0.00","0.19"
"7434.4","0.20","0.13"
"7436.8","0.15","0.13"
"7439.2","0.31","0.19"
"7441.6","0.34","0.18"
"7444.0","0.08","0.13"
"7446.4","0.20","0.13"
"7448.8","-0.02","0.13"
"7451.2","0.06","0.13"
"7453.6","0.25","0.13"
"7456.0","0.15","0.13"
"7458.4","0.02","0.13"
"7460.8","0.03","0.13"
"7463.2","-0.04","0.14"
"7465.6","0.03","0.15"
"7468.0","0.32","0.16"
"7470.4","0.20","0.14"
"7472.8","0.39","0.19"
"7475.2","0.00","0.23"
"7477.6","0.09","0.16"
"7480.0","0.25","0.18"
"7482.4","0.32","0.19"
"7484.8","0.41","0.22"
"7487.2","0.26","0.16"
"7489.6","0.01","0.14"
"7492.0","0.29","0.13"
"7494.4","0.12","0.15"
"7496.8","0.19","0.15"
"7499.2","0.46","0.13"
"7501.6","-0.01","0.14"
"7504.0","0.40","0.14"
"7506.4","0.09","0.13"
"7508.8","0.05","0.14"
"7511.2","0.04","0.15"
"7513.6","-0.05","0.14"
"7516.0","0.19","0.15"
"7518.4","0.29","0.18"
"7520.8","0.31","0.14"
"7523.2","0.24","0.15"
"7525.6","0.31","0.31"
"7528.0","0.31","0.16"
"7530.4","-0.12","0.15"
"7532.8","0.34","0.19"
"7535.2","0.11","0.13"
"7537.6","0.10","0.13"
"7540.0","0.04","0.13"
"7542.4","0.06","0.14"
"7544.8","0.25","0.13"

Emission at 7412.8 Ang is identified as [O II] 3727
